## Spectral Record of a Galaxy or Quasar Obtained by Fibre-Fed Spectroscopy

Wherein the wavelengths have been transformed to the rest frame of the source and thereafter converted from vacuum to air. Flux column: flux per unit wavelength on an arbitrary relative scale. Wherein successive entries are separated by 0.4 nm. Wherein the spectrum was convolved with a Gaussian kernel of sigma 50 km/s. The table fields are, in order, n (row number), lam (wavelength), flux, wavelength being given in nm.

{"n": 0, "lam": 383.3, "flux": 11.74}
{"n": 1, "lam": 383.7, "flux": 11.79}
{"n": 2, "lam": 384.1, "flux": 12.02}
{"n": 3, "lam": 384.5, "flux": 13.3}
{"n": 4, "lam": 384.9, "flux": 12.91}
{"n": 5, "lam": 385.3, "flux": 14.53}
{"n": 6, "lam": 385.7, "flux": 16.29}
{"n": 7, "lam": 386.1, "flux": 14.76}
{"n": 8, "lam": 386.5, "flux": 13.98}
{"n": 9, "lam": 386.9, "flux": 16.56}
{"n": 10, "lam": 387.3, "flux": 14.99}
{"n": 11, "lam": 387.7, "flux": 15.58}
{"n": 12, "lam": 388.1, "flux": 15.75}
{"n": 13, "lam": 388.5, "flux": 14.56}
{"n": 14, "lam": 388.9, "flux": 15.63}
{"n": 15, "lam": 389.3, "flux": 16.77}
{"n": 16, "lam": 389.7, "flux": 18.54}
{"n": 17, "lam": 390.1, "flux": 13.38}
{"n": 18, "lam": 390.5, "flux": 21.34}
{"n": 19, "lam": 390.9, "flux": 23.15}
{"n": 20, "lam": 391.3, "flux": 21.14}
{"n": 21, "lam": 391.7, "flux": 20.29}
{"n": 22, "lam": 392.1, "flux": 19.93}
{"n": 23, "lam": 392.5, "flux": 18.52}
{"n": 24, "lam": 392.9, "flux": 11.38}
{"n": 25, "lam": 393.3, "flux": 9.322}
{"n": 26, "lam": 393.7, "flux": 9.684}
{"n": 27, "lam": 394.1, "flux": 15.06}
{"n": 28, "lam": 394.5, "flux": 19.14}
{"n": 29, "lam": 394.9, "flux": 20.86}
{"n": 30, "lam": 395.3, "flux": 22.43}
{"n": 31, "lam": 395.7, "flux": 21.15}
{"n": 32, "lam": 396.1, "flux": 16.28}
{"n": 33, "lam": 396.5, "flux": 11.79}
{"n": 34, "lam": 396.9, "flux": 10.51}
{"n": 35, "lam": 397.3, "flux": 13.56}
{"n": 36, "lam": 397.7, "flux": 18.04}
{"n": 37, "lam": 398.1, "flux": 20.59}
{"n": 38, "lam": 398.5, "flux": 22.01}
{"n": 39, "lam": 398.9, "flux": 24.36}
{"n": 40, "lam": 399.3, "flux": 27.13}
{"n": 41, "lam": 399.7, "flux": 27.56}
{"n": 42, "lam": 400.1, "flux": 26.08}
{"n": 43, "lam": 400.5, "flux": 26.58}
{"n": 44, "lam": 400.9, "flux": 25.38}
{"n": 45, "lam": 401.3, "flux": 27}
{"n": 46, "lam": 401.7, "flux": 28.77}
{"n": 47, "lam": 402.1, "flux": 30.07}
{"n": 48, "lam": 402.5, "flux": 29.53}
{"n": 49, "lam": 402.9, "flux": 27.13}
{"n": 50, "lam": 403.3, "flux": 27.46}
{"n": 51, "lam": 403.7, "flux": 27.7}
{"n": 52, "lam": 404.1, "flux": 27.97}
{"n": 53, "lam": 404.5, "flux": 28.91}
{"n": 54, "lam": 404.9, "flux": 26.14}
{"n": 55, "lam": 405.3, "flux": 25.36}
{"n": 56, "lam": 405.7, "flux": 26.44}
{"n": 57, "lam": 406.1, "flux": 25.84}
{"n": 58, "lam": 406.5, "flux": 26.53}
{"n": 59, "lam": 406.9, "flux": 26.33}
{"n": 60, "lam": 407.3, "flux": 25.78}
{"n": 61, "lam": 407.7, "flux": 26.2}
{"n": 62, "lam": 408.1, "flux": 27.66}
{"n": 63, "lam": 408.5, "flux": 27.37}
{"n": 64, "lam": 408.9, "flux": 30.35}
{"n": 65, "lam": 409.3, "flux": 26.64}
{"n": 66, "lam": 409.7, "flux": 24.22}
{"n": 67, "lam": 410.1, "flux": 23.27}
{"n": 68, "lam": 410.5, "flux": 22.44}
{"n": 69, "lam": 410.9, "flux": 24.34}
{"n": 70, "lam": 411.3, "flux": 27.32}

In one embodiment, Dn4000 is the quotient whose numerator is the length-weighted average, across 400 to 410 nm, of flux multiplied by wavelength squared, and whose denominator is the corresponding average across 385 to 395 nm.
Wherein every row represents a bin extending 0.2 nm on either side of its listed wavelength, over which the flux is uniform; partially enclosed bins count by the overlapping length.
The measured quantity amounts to 1.8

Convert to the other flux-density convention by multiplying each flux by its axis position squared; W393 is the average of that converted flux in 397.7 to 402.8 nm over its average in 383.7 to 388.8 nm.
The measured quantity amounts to 1.92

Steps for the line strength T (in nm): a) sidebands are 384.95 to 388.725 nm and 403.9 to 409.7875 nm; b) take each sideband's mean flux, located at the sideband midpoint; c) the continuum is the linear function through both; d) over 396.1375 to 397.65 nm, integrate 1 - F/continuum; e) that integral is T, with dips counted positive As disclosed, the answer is 0.58 nm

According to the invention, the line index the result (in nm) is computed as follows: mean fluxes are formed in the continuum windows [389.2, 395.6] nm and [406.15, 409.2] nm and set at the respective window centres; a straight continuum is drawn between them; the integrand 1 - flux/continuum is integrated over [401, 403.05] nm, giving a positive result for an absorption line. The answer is -0.42 nm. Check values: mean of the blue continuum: 17.6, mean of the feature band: 28.4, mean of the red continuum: 27.1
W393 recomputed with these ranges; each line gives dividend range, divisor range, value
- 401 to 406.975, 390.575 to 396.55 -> 1.64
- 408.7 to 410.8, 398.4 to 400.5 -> 1.04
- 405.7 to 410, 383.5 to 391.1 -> 1.89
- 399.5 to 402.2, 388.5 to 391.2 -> 1.60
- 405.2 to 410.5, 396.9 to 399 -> 1.48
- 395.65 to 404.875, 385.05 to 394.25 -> 1.56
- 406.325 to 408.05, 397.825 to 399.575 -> 1.17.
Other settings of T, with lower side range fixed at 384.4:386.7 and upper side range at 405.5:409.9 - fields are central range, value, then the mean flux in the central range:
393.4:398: 0.874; 16.2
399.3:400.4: -0.225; 26.9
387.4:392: -0.304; 17.8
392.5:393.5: 0.350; 12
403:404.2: -0.160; 27.6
